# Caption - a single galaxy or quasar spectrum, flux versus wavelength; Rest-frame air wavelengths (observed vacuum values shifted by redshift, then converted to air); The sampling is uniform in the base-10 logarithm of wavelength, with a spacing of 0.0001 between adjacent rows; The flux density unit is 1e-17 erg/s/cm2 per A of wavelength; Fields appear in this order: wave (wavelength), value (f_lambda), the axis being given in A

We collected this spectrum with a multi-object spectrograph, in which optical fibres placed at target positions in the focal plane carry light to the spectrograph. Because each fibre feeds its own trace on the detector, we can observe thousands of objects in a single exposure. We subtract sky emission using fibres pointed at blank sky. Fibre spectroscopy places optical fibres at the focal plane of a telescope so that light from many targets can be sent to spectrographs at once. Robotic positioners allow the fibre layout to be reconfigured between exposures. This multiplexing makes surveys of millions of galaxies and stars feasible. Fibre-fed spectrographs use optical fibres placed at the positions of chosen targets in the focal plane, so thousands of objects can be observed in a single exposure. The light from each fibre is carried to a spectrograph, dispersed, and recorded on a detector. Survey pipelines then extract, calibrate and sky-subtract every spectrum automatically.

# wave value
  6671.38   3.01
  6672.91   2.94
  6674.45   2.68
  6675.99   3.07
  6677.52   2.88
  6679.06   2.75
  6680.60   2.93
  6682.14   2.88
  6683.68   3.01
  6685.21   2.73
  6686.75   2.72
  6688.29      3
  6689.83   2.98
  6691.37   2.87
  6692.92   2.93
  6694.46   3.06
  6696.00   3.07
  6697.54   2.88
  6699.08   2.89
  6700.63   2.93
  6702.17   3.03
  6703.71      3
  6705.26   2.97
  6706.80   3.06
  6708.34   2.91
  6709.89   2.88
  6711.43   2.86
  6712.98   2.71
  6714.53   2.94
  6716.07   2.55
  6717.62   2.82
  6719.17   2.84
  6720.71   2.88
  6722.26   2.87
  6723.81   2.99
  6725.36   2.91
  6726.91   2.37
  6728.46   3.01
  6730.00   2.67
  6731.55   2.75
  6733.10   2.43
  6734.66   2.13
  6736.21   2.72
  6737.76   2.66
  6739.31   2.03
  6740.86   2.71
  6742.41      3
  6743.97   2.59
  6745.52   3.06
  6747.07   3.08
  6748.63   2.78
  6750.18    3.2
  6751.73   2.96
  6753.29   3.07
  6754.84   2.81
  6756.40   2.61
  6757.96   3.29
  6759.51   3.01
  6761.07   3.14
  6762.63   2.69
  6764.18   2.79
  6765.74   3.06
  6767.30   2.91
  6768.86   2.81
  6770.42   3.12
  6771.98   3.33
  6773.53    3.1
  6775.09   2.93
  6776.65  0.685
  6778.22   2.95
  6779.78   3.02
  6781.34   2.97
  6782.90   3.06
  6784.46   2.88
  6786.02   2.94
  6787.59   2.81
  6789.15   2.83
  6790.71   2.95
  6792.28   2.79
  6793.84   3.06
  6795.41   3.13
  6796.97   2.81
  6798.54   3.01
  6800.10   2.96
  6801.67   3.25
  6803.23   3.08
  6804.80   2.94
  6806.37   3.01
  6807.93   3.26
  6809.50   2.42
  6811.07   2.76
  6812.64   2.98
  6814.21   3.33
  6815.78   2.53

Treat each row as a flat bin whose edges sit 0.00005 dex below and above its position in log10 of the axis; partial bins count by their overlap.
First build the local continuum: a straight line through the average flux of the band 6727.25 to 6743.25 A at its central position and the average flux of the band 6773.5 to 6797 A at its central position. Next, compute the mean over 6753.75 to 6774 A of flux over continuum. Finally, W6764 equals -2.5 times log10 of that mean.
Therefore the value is -0.099 mag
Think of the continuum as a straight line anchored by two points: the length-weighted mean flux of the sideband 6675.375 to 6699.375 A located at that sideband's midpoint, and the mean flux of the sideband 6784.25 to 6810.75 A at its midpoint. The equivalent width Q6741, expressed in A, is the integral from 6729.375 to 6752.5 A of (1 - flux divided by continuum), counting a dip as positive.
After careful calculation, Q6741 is 1.7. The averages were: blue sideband 2.92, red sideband 2.95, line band 2.72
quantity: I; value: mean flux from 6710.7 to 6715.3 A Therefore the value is 2.83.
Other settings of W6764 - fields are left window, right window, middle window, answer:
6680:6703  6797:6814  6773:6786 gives 0.10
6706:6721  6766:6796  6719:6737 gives 0.05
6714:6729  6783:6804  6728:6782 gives 0.03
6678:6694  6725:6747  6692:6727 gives -0.05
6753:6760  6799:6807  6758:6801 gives 0.04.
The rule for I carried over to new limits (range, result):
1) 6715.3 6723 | 2.79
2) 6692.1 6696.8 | 3.02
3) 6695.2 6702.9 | 2.96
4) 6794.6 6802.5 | 3.03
